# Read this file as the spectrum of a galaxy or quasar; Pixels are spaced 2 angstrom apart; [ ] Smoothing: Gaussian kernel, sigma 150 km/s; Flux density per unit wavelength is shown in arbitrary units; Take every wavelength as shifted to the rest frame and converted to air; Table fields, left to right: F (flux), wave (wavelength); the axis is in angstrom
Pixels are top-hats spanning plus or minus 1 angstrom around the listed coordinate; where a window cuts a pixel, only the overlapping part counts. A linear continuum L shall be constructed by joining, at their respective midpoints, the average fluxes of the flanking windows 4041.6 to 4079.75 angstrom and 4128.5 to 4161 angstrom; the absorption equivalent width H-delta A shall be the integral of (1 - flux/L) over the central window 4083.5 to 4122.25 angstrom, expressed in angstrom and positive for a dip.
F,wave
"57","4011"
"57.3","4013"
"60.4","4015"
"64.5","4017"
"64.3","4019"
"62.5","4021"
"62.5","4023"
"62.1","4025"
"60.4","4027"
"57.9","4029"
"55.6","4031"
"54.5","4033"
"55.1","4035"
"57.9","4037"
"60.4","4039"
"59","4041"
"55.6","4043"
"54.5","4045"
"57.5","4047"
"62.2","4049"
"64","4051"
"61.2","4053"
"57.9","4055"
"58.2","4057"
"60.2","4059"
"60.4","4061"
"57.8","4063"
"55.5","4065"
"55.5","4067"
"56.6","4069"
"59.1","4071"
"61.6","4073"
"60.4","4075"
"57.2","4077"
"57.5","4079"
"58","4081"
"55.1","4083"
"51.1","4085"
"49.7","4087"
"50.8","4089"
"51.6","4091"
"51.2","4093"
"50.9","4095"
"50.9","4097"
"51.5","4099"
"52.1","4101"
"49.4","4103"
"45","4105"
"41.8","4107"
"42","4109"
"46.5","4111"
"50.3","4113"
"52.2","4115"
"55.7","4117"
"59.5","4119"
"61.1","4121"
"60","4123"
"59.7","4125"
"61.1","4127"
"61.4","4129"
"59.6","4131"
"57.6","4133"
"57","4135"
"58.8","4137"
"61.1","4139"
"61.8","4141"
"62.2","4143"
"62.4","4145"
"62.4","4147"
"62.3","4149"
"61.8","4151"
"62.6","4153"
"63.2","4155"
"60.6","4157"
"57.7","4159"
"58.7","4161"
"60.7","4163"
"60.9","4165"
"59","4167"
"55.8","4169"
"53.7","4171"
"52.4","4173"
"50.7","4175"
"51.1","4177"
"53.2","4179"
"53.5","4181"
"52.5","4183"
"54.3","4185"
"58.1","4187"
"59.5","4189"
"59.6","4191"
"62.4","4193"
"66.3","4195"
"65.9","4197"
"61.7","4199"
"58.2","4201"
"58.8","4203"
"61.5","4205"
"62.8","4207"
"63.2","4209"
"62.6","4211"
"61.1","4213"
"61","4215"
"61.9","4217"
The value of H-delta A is 5.7 angstrom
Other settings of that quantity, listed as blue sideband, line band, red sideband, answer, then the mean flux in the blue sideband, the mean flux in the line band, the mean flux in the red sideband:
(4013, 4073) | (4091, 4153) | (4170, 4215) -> 3.2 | 59.1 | 55.7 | 58.4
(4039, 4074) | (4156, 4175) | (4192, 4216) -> 1.2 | 58.7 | 57.4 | 62.1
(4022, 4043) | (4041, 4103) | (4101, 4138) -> 0.5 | 58.4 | 56.1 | 54.3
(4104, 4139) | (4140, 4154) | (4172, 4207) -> -1.6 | 54.8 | 62.2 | 57.8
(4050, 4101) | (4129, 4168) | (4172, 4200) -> -2.6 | 56.1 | 60.6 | 57.2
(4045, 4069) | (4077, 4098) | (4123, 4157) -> 2.4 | 58.8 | 52.9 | 60.9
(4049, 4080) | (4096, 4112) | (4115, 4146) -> 3.2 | 59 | 47.4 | 59.7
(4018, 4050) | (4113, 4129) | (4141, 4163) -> 0.7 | 58.9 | 58.1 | 61.4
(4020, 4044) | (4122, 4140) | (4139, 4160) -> 0.5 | 58.6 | 59.6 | 61.7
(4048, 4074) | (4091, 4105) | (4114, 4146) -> 2.1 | 59.2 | 50.6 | 59.5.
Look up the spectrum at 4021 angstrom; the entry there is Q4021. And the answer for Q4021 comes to 62.5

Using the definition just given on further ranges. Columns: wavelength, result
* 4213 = 61.1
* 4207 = 62.8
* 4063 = 57.8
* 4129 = 61.4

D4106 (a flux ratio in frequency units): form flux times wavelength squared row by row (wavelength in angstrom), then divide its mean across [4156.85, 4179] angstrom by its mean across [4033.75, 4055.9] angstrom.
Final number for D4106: 1.02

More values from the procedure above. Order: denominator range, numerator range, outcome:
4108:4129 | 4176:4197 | 1.08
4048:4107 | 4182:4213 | 1.16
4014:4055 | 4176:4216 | 1.08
